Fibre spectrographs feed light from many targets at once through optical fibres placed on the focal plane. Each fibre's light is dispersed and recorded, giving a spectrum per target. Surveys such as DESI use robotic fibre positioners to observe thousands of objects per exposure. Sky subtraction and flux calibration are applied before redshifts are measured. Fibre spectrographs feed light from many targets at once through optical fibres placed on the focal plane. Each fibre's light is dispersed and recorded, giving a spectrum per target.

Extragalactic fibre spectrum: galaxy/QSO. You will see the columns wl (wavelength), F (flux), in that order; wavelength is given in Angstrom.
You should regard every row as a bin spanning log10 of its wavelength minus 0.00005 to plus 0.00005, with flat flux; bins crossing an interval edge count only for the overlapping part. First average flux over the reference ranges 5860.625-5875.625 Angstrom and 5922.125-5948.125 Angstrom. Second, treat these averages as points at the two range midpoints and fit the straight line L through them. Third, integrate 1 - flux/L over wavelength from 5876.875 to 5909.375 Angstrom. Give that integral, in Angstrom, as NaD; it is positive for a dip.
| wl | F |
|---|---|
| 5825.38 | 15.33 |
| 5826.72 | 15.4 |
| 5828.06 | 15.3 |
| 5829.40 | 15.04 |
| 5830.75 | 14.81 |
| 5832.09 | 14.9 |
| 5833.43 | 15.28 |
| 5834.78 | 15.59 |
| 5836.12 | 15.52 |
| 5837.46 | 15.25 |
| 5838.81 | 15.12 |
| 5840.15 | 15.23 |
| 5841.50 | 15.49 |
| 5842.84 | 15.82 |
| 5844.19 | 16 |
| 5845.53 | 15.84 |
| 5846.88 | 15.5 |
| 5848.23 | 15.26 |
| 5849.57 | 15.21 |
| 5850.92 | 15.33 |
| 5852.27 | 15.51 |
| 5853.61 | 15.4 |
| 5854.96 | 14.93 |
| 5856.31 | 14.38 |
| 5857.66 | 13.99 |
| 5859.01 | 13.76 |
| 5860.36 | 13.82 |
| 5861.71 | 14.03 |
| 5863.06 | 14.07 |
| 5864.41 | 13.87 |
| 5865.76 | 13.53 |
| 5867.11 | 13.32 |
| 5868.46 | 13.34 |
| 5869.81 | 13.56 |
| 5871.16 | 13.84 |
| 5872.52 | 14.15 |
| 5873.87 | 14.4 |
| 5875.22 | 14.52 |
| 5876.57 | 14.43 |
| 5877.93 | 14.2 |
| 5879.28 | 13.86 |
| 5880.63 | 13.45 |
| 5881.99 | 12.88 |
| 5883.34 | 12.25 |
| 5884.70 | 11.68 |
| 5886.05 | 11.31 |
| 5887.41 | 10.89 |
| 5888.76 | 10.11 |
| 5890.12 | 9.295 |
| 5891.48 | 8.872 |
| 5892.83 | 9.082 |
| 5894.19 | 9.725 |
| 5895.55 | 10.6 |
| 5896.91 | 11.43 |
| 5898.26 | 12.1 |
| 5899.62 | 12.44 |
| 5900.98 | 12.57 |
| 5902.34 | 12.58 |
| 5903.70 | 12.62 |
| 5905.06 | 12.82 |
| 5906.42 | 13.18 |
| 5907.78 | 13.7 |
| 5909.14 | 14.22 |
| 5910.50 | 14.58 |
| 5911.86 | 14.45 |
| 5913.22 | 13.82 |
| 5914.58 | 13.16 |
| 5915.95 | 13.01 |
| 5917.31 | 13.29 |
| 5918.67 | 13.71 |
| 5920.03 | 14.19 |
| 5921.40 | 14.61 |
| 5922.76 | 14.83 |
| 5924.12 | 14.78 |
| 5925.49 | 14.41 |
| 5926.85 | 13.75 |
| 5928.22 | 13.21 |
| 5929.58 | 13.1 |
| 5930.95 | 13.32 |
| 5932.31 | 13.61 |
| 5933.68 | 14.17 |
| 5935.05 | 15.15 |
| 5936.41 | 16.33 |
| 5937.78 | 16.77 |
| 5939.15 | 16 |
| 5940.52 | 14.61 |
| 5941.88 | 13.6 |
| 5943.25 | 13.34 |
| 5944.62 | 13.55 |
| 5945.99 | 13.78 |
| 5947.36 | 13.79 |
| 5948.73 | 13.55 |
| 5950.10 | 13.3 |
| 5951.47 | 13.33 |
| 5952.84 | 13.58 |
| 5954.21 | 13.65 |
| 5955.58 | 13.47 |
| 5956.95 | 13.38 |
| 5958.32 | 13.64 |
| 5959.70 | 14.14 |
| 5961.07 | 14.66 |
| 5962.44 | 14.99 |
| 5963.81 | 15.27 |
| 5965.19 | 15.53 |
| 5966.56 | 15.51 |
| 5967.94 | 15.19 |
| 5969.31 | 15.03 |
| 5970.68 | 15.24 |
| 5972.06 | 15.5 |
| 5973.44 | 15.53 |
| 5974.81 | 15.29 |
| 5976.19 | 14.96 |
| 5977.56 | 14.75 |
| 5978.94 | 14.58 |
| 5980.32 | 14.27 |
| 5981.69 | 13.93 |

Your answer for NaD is 4.92 Angstrom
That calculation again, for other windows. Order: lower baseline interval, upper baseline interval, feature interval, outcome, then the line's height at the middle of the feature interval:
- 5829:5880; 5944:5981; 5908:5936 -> 1.03 Angstrom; 14.5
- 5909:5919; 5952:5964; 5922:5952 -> -0.64 Angstrom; 13.9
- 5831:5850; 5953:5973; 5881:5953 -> 8.71 Angstrom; 14.9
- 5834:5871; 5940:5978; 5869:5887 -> 1.56 Angstrom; 14.7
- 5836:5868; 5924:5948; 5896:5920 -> 2.15 Angstrom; 14.5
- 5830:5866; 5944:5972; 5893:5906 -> 2.52 Angstrom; 14.6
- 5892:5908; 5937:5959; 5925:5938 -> -1.04 Angstrom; 13.2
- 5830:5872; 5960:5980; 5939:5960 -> 1.84 Angstrom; 15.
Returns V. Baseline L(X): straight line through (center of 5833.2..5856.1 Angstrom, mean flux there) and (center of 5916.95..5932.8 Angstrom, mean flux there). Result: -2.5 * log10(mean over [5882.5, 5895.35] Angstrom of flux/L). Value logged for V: 0.368 mag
